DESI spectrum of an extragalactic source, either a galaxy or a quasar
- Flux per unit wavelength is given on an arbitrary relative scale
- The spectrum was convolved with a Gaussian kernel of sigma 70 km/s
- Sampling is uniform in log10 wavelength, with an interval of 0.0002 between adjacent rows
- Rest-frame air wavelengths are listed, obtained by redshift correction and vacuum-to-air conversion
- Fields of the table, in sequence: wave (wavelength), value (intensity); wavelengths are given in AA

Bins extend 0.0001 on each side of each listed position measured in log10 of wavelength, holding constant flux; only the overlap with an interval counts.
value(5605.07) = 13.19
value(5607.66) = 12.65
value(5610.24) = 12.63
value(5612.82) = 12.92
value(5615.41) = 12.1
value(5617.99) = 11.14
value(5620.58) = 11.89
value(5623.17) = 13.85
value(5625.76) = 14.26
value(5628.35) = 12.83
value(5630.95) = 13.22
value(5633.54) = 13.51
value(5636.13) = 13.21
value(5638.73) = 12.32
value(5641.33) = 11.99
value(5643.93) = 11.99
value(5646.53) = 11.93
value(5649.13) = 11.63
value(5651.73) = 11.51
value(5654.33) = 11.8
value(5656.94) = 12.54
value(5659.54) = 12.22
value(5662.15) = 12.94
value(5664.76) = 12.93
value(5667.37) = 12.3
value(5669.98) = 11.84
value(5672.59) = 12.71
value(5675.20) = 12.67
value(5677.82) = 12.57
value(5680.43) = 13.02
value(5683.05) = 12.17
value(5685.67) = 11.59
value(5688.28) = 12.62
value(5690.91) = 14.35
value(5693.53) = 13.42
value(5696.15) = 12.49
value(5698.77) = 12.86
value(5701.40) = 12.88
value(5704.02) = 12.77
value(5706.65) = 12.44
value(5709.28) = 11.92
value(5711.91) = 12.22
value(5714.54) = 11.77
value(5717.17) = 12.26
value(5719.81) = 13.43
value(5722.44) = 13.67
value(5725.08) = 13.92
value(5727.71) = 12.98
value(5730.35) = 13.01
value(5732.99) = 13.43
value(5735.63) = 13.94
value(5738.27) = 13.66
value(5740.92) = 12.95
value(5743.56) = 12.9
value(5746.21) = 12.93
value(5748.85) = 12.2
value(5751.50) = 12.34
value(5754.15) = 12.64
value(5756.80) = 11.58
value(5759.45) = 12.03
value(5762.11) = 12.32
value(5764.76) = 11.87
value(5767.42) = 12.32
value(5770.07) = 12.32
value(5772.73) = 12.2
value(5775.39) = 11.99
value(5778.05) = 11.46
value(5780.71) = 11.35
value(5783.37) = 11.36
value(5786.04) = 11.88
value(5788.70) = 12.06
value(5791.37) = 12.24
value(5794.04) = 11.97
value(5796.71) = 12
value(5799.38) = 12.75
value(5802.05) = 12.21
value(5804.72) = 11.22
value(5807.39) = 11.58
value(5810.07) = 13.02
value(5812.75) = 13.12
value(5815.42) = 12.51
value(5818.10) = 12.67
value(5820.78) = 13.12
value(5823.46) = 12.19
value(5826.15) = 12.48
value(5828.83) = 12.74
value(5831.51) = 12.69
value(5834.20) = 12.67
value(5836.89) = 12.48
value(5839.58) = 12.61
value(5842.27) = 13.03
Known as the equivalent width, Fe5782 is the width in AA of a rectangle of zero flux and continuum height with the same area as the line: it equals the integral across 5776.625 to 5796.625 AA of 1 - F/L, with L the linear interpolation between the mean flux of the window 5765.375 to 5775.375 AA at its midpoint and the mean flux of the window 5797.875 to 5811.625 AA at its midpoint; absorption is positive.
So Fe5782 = 0.7 AA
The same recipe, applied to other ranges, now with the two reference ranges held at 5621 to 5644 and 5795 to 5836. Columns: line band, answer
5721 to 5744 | -1.2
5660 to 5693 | 0.6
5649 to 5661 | 0.9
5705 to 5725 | 0.2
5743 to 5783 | 1.6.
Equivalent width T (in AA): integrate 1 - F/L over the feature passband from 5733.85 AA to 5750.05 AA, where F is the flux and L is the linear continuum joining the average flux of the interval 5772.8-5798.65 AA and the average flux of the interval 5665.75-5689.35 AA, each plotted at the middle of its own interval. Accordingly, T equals -1.4 AA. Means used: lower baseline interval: 12.4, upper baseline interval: 11.9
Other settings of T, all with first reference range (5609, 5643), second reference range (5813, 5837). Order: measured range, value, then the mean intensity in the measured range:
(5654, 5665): 0.2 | 12.5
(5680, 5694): -0.1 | 12.8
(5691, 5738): -1.0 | 13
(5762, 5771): 0.3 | 12.2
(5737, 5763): 0.3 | 12.6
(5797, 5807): 0.5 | 12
